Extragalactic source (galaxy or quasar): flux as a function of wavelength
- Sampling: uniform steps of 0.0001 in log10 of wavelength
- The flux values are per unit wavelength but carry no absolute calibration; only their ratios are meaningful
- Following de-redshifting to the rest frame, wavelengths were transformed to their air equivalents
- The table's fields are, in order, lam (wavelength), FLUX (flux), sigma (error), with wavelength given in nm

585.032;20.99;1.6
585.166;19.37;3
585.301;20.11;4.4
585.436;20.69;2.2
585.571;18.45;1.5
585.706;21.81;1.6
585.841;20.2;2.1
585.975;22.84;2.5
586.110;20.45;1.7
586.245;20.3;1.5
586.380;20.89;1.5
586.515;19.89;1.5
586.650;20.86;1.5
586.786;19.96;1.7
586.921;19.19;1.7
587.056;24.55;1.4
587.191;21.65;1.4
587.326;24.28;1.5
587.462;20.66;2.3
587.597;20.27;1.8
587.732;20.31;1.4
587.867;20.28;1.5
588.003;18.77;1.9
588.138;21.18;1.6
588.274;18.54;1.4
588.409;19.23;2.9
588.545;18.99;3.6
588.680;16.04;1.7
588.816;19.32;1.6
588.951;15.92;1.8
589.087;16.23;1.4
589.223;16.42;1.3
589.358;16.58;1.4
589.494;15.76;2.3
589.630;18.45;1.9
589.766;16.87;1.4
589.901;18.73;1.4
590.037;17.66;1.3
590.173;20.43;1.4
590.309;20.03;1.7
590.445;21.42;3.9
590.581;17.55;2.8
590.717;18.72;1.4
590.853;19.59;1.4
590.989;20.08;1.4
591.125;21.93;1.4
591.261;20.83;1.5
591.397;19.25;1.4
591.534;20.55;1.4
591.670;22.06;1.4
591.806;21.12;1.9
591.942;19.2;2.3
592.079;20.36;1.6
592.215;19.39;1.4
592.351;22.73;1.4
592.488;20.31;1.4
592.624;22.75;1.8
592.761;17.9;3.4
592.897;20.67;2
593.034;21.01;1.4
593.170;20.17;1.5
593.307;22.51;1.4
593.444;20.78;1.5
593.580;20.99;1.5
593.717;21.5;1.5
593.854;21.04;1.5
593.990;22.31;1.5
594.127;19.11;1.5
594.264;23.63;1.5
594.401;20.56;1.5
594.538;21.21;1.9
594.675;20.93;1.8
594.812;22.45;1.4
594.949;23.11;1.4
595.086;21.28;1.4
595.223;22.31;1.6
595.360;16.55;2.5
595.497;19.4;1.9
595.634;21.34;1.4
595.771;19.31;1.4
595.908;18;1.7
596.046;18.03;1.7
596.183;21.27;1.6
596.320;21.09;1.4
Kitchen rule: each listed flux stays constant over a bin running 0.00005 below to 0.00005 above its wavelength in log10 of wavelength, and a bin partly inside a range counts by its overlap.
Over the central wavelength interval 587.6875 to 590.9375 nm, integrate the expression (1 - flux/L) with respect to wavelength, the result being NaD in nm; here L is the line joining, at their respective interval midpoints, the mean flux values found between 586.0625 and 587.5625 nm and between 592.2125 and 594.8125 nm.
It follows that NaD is 0.41 nm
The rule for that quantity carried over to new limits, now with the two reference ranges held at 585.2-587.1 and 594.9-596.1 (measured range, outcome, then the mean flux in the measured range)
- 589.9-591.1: 0.05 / 19.5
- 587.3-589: 0.09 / 19.4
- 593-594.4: -0.09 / 21.3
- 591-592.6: -0.04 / 20.7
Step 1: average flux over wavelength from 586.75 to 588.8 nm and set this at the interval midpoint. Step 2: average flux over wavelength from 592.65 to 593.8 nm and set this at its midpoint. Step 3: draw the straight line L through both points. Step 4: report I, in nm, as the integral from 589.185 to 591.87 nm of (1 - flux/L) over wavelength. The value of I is 0.167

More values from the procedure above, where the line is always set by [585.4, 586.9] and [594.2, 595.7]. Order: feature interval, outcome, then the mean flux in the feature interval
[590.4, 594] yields 0.064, 20.6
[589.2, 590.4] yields 0.161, 18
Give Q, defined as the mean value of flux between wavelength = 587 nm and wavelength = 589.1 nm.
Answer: 19.8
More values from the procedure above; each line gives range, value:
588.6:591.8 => 18.8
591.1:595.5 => 20.9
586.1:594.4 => 20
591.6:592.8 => 20.7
